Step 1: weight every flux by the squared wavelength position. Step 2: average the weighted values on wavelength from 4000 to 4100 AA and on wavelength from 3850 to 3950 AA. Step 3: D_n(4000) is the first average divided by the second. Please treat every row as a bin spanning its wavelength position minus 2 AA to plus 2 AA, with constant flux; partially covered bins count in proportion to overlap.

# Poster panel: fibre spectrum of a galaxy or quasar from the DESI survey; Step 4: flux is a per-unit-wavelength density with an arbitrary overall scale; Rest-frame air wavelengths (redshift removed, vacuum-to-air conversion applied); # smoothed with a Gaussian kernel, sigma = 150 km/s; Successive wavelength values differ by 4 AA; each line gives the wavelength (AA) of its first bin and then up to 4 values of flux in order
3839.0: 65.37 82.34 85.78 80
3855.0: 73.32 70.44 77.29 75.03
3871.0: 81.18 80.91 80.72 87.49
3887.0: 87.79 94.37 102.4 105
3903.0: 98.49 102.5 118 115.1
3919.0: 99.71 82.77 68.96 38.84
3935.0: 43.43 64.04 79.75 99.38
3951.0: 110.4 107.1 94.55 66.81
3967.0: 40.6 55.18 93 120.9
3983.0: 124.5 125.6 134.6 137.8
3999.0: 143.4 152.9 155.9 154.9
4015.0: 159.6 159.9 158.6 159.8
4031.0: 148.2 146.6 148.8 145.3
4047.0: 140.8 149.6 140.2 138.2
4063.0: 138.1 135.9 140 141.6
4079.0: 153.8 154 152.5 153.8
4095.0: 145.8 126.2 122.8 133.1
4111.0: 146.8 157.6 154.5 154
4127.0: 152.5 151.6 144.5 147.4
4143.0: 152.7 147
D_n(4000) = 1.9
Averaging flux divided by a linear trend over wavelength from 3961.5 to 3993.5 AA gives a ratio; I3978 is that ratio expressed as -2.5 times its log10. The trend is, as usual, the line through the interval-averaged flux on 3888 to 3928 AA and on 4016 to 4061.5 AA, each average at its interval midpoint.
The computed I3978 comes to 0.298 mag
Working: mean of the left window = 99.2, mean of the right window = 149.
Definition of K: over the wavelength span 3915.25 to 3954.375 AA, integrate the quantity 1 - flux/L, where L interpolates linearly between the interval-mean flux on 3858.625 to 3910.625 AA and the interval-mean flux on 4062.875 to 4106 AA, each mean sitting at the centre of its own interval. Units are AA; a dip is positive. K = 8.97 AA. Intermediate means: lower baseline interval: 89.5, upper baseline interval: 142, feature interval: 79.2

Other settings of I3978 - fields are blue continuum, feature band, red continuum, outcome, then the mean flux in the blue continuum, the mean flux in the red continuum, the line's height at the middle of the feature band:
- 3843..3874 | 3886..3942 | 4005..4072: 0.13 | 78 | 148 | 99.7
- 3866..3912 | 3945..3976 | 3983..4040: 0.44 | 92.7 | 148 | 125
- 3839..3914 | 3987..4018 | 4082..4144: -0.23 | 87.7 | 147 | 119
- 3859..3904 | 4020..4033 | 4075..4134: -0.23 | 87.2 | 147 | 126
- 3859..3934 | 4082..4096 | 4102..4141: -0.10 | 87.6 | 147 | 138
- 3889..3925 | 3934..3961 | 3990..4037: 0.36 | 102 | 151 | 121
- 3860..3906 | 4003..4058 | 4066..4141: -0.19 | 88.2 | 146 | 127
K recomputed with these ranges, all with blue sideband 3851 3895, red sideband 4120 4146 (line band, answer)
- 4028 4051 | -3.87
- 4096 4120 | 0.70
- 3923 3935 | 4.90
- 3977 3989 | -1.39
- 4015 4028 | -4.13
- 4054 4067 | -0.69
